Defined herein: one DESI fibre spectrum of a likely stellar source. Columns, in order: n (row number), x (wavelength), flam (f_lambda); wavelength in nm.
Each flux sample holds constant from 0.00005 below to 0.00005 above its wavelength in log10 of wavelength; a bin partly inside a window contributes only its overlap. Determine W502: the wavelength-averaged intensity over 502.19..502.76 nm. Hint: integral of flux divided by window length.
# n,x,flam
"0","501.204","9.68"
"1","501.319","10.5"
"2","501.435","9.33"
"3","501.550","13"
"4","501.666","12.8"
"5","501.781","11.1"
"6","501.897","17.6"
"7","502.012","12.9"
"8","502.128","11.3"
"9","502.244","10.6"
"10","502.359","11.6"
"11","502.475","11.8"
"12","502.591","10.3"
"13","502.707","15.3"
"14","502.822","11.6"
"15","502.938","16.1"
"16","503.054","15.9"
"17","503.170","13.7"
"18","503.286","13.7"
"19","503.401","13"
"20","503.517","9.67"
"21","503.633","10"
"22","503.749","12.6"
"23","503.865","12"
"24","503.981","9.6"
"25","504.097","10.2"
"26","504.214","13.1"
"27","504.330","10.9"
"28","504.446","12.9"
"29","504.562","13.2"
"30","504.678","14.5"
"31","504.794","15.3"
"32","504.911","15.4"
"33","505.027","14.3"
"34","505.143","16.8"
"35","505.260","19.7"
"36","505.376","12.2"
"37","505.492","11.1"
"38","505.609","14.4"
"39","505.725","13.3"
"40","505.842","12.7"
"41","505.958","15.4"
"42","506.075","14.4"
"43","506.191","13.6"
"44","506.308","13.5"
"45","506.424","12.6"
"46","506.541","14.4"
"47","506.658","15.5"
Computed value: 11.9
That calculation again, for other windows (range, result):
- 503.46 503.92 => 11.1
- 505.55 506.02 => 13.9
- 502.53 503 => 13.3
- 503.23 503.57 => 12.2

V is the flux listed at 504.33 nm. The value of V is 10.9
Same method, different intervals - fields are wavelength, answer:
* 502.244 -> 10.6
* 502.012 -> 12.9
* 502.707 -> 15.3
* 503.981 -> 9.6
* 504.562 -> 13.2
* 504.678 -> 14.5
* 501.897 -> 17.6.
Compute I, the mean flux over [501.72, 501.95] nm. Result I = 14.3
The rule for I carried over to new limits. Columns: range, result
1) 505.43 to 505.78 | 12.9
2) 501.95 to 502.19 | 12.2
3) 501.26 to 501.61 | 10.9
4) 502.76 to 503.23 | 14.3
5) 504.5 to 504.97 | 14.6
